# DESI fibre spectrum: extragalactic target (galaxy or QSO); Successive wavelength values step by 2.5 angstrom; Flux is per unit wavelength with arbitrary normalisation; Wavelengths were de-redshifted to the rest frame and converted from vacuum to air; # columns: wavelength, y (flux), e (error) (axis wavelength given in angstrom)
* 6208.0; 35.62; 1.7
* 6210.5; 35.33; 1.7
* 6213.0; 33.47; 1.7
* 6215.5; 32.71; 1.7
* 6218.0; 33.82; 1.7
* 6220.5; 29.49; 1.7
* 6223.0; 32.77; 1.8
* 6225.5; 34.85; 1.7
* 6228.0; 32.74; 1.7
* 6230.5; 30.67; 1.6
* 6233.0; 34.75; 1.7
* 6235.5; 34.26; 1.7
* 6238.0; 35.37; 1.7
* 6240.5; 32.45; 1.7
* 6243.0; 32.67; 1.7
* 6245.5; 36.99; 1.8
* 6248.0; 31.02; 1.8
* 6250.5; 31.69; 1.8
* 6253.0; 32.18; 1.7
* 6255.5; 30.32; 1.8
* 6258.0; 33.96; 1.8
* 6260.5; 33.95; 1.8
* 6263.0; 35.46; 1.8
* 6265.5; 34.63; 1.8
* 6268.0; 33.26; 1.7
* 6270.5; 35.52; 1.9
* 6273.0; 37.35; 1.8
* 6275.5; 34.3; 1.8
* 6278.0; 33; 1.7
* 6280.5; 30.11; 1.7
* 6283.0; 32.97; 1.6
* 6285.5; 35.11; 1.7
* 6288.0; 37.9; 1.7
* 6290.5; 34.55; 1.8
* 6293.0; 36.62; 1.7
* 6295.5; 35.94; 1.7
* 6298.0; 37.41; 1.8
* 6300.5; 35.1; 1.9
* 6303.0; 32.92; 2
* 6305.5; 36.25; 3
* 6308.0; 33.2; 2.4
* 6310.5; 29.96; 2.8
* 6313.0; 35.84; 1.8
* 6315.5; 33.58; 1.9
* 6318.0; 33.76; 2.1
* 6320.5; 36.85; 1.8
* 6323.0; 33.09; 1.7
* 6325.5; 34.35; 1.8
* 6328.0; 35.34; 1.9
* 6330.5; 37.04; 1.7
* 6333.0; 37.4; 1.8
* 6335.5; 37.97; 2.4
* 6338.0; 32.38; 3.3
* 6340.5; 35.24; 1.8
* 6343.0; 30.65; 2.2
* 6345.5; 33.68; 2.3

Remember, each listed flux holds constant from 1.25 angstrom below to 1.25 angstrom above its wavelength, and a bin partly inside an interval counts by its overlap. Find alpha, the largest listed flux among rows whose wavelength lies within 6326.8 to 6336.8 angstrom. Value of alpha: 37.97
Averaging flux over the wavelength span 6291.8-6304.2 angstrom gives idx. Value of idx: 35.6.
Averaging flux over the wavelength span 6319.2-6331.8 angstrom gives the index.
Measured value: 35.3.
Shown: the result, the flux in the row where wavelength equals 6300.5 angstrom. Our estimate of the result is 35.1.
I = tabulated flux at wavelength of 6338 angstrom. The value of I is 32.38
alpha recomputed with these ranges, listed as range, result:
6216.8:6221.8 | 33.82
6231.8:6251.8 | 36.99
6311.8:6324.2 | 36.85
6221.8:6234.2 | 34.85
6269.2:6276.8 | 37.35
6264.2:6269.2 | 34.63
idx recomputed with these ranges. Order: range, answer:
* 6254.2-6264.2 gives 33.4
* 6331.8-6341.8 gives 35.7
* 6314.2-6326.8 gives 34.3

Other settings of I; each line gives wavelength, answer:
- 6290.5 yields 34.55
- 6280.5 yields 30.11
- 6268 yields 33.26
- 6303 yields 32.92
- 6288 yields 37.9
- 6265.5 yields 34.63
